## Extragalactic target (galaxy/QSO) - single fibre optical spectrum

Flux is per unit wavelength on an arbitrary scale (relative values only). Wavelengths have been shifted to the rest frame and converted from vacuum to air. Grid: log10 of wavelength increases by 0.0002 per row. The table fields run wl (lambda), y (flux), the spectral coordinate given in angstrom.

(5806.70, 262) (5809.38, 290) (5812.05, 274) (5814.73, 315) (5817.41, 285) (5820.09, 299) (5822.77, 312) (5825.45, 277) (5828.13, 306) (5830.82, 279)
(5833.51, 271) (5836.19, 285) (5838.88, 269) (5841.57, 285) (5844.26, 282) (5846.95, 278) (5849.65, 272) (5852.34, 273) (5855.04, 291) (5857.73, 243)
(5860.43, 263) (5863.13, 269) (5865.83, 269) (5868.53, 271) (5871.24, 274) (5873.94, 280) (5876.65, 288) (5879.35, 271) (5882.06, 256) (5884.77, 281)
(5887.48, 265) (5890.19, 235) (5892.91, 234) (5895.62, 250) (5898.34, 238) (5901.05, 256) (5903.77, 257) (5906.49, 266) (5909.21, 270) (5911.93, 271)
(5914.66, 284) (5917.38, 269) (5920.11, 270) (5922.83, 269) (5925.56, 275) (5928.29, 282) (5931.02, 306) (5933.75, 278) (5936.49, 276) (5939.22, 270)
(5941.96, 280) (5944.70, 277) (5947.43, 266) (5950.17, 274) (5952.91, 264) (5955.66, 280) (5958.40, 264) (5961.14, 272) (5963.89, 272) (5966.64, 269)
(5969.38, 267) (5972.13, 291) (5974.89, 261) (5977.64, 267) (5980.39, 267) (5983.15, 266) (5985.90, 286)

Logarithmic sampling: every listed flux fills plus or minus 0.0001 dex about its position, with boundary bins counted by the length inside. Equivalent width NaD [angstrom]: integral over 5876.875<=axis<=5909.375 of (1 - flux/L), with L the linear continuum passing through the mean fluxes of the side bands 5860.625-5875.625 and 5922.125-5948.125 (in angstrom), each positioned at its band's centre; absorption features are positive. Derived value 2.0 angstrom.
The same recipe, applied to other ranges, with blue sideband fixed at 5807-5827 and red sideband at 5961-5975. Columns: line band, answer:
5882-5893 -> 1.0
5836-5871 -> 1.8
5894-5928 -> 1.8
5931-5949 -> 0.0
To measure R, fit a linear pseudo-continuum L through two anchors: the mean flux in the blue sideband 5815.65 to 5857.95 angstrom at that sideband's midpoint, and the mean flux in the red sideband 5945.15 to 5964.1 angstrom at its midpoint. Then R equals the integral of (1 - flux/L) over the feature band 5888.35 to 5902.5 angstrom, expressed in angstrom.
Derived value 1.7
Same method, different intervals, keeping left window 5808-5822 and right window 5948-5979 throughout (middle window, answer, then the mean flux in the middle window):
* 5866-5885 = 0.70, 274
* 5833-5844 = 0.43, 279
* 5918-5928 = 0.17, 272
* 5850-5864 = 0.92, 268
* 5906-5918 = 0.26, 273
